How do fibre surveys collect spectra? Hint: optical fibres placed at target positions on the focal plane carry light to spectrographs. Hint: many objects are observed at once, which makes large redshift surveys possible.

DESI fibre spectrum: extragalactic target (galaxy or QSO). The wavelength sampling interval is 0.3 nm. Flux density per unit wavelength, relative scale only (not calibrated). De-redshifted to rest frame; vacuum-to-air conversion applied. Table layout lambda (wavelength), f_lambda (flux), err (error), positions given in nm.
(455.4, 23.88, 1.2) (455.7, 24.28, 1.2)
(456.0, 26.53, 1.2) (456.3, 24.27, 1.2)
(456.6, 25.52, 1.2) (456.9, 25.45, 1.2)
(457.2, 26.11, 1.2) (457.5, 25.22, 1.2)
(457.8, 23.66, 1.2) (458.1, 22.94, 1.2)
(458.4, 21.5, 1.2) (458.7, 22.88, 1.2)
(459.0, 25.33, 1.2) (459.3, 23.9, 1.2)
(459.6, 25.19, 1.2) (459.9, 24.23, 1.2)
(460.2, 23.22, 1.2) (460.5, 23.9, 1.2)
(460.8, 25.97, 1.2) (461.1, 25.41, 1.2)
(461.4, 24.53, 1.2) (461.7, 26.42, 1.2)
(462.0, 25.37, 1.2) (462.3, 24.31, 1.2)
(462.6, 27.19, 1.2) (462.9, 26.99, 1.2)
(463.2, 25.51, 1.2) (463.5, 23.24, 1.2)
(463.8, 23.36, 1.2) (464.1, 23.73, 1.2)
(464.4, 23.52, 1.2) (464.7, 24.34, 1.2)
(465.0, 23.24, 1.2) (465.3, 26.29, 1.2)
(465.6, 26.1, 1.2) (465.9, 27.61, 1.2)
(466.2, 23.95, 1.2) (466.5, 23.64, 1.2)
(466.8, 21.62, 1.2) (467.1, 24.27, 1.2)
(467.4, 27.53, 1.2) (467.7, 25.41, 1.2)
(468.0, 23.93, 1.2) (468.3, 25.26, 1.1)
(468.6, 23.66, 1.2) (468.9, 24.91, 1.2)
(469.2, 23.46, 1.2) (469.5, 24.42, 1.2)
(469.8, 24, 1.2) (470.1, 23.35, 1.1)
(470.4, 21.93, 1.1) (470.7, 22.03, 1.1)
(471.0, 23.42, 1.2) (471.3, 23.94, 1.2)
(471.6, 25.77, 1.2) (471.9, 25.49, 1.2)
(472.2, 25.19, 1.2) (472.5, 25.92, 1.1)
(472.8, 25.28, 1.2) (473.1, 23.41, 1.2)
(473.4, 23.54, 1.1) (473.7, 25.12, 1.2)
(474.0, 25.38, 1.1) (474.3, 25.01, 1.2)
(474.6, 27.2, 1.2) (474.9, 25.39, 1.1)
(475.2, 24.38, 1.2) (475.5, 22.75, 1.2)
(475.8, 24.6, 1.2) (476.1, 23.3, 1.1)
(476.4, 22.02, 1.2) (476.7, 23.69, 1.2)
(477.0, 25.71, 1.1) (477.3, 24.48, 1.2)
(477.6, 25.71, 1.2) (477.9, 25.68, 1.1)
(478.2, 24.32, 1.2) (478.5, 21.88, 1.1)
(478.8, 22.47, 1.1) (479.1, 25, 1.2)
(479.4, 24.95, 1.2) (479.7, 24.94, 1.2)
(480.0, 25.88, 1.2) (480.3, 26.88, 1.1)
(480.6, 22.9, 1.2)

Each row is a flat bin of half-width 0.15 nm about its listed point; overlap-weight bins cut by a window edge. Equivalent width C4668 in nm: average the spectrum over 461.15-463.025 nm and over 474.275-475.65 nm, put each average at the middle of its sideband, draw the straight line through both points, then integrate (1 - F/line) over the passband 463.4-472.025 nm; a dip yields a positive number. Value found 0.39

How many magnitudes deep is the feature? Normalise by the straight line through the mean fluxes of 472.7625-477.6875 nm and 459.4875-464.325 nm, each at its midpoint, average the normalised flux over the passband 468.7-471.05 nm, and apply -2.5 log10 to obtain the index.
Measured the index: 0.05 mag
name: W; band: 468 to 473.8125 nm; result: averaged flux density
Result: 24.2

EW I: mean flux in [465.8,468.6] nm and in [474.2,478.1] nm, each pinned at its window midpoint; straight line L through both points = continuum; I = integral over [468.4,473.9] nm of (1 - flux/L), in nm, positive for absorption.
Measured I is 0.11 nm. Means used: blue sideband 24.7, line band 24.2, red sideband 24.6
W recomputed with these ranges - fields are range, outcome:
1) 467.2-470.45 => 24.4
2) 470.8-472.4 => 24.7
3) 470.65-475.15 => 24.9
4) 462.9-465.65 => 24.4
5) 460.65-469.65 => 24.8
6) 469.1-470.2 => 23.8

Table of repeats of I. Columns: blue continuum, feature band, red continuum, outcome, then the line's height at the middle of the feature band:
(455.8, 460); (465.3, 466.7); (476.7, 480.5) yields -0.04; 24.6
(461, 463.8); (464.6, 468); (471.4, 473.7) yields 0.04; 25.2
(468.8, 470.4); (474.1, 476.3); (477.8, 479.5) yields -0.07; 23.9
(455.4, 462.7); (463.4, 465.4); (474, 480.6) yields 0.06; 24.7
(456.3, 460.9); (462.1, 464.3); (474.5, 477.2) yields -0.05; 24.3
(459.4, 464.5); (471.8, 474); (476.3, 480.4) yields -0.02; 24.6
